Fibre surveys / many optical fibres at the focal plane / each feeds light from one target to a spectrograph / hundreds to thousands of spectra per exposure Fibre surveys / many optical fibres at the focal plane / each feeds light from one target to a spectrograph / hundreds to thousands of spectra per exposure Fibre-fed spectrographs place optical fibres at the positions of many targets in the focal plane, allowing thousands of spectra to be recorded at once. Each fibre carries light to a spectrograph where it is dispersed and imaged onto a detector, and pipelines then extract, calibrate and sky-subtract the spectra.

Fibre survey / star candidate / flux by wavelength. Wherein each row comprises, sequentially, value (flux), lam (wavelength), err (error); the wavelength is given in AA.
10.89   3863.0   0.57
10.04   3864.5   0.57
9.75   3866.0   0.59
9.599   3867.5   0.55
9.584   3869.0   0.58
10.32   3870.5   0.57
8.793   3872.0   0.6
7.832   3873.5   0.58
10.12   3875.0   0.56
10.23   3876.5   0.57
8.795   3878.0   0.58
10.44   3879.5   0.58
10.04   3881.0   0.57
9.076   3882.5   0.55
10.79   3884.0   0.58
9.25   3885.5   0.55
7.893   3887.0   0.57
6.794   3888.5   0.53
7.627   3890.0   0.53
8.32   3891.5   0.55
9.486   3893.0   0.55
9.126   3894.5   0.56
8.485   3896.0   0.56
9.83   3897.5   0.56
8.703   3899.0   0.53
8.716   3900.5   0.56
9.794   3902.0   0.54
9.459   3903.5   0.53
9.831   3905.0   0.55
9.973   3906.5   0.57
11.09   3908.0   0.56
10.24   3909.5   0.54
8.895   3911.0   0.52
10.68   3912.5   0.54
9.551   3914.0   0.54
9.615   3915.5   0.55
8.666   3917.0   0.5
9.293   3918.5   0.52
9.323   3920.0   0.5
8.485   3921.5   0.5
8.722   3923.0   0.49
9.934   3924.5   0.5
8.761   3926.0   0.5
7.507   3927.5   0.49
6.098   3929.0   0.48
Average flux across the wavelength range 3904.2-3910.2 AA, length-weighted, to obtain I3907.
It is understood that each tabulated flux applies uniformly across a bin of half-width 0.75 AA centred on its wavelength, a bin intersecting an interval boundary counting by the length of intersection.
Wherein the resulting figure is 10.3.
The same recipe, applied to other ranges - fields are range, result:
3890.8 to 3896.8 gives 8.87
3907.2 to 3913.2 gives 10.2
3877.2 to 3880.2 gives 9.61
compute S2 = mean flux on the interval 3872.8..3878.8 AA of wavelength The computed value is 9.27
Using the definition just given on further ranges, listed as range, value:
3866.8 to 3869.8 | 9.6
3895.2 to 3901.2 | 8.94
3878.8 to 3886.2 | 9.92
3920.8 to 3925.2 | 9.04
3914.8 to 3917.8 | 9.14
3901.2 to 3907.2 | 9.75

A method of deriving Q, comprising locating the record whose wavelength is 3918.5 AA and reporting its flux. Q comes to 9.293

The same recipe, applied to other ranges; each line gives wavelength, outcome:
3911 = 8.895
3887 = 7.893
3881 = 10.04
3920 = 9.323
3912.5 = 10.68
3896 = 8.485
